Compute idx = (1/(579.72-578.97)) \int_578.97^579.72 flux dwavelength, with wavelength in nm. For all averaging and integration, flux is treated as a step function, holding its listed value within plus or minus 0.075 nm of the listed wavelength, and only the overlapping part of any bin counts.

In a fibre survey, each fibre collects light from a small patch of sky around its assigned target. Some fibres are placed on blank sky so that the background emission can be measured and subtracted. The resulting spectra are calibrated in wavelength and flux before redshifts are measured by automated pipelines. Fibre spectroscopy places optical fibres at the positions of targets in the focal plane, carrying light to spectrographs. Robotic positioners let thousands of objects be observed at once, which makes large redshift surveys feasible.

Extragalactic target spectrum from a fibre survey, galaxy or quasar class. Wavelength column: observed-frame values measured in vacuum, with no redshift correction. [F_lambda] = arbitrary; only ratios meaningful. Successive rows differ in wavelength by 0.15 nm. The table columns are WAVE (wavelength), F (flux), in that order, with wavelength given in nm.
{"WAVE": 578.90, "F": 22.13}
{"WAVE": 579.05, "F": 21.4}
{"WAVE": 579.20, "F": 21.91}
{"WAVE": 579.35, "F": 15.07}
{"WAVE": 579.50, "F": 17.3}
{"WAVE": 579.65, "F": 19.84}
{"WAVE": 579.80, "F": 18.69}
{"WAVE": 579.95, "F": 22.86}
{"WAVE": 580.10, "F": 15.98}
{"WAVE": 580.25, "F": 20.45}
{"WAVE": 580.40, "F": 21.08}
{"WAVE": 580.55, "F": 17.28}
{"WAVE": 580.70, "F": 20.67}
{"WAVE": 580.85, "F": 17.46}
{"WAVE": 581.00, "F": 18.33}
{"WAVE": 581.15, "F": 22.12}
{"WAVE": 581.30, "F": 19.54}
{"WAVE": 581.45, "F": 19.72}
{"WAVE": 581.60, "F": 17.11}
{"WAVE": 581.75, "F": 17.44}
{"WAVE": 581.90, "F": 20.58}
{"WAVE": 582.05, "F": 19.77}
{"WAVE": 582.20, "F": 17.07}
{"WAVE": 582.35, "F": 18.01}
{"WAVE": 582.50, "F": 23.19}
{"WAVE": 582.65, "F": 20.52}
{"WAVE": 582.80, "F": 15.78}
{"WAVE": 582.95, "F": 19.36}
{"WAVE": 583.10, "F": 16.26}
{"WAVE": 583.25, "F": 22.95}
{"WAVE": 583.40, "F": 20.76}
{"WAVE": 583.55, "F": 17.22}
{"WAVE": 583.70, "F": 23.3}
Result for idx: 19.1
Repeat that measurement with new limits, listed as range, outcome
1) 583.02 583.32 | 19.5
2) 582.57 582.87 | 18.3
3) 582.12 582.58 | 19.4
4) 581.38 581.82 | 18.1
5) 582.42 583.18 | 19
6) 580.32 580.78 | 19.7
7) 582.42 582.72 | 21.8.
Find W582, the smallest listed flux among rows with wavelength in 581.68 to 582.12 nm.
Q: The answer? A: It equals 17.44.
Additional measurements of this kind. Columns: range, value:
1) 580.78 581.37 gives 17.46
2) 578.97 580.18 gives 15.07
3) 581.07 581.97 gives 17.11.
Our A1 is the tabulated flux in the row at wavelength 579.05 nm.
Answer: 21.4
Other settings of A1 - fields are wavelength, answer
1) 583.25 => 22.95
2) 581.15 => 22.12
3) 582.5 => 23.19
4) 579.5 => 17.3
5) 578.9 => 22.13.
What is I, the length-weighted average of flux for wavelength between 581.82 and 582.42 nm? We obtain 18.9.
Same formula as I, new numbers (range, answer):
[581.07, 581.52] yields 20.4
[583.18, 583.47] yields 21.9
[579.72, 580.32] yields 19.5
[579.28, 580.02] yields 18.7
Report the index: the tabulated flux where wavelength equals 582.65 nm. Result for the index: 20.52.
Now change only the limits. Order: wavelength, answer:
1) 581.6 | 17.11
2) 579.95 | 22.86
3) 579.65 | 19.84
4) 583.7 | 23.3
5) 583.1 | 16.26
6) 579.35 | 15.07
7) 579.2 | 21.91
